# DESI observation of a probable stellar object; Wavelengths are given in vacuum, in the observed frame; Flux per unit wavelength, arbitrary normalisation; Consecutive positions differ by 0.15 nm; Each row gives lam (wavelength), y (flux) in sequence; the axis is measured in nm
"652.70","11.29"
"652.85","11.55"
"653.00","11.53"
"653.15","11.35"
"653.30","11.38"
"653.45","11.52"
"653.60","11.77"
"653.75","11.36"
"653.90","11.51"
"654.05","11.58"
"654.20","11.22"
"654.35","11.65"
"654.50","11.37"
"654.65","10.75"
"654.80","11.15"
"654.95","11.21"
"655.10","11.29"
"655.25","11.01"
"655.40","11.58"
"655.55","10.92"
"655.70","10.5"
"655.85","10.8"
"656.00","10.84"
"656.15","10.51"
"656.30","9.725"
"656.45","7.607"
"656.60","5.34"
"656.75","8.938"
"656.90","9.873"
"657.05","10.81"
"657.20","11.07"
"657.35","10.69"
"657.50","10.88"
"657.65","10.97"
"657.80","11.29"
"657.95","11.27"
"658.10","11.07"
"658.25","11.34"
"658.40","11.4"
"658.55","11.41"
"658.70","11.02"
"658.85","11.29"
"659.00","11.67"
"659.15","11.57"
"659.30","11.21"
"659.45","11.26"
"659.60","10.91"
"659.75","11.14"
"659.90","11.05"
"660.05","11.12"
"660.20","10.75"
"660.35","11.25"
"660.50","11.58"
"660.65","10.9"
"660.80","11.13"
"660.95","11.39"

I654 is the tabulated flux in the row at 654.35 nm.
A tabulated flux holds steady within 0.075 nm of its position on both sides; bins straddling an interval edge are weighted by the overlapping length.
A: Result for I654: 11.65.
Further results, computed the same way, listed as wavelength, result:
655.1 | 11.29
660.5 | 11.58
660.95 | 11.39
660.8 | 11.13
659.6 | 10.91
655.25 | 11.01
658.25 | 11.34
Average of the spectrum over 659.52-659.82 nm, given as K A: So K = 11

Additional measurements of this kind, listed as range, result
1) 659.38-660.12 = 11.1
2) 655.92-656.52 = 9.7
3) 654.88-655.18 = 11.2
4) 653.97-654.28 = 11.4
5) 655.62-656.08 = 10.7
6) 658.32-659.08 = 11.4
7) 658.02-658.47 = 11.3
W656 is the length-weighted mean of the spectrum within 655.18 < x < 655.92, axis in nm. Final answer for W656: 11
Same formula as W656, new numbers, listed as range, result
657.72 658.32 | 11.2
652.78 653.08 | 11.5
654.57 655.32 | 11.1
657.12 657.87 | 11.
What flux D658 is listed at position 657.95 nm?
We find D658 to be 11.27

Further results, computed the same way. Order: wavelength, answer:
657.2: 11.07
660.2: 10.75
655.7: 10.5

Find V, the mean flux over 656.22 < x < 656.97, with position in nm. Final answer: 8.3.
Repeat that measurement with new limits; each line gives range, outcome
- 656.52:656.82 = 7.12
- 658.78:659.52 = 11.4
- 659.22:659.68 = 11.1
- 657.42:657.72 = 10.9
